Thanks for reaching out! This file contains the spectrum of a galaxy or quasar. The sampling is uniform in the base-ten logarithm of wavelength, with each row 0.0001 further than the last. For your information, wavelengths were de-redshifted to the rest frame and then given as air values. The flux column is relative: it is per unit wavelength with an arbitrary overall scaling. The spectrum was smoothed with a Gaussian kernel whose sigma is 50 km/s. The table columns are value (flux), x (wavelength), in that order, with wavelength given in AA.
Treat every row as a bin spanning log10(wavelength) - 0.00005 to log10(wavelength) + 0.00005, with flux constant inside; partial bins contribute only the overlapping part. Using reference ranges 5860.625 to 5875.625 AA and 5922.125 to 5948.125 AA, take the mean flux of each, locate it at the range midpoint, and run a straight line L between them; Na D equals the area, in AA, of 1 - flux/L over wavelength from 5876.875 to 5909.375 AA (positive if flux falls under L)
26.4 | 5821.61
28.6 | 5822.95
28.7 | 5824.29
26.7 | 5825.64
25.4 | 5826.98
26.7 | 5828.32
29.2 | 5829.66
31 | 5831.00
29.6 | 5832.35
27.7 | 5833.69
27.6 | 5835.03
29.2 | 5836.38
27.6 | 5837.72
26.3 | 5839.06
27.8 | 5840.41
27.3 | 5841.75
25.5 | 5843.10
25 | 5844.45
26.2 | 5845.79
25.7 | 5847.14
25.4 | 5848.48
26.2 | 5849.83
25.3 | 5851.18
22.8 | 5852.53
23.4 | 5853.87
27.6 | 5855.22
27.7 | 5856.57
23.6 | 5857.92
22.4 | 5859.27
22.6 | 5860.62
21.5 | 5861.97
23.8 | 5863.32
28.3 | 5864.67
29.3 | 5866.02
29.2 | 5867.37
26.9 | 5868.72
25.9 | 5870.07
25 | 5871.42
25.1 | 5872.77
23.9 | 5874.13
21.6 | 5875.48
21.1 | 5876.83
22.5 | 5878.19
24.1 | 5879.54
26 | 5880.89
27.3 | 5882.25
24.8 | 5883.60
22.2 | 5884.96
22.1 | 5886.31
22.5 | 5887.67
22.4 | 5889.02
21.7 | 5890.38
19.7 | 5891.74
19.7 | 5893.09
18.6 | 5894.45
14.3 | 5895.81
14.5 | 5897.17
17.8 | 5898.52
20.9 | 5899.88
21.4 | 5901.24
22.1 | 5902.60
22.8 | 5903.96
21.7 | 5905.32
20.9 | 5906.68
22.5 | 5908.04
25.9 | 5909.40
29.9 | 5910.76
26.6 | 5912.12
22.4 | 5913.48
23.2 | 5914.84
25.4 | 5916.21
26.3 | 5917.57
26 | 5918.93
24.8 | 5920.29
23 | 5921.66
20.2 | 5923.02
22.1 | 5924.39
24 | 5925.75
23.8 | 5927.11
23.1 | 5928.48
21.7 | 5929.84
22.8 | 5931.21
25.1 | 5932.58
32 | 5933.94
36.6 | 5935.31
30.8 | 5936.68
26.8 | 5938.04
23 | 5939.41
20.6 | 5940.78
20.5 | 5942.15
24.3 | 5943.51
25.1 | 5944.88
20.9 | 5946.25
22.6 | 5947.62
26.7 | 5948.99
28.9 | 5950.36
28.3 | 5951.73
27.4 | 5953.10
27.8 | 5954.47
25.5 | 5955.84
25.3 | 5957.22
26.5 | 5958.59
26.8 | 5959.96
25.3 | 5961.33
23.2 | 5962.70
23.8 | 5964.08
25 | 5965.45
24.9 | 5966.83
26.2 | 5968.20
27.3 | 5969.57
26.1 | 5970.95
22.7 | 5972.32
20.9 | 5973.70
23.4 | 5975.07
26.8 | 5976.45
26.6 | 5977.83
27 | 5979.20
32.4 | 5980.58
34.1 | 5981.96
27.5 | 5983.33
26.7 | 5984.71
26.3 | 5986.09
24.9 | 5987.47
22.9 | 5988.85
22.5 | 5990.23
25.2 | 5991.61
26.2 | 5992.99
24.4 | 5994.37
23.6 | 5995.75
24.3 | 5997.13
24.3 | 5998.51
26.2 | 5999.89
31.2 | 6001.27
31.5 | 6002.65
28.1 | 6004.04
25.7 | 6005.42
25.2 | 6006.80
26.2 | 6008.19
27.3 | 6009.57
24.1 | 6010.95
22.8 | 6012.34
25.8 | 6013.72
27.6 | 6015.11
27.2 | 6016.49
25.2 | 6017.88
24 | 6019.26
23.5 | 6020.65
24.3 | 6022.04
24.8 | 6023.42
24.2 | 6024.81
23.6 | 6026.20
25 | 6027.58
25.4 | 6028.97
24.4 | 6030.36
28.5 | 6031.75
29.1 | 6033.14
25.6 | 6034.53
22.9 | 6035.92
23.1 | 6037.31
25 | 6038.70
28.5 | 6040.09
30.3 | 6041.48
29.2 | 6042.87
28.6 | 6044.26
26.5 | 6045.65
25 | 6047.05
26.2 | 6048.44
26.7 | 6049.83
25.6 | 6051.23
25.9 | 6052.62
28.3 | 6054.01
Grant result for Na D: 4.72 AA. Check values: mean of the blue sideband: 25.5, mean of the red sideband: 24.5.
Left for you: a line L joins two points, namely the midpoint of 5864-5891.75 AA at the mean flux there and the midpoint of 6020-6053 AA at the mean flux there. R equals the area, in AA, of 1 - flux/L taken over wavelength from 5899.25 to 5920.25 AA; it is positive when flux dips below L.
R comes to 0.7 AA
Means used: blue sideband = 24.5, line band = 23.9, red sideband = 25.9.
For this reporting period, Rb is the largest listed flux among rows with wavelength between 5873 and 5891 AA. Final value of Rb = 27.3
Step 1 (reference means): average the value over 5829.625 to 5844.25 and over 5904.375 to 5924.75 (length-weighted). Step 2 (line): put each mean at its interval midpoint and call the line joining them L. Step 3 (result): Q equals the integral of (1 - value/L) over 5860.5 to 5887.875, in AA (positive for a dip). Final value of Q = 1.5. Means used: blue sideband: 27.9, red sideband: 24.1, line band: 24.6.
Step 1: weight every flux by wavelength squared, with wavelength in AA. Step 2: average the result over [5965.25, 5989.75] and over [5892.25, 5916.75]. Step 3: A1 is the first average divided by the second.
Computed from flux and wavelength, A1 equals 1.24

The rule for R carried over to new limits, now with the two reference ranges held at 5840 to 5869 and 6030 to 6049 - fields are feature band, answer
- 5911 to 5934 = 1.6 AA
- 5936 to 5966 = 1.1 AA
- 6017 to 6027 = 0.9 AA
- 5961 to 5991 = 0.6 AA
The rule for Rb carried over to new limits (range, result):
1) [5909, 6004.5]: 36.6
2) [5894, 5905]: 22.8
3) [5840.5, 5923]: 29.9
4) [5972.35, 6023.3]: 34.1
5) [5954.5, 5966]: 26.8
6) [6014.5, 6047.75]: 30.3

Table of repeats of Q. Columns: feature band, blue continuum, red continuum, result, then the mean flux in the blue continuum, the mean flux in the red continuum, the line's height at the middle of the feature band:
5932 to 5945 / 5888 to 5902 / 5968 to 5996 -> -2.3 AA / 19.2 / 25.9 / 22.6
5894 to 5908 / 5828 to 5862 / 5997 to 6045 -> 3.5 AA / 26.3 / 26.1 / 26.2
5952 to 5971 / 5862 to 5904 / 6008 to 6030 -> -1.4 AA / 22.8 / 25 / 24.1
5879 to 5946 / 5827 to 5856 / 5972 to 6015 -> 7.8 AA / 26.8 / 26.1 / 26.5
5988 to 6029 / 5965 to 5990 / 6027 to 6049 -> 1.4 AA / 26.1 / 26.5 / 26.3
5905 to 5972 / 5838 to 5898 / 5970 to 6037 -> -0.5 AA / 24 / 25.8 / 24.9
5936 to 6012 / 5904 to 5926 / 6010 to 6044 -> -2.7 AA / 24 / 25.6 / 24.9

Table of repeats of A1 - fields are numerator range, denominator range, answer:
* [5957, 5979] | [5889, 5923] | 1.16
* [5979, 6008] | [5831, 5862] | 1.08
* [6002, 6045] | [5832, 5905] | 1.14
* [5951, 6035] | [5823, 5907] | 1.11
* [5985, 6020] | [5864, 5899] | 1.17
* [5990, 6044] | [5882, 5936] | 1.16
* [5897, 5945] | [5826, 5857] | 0.92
